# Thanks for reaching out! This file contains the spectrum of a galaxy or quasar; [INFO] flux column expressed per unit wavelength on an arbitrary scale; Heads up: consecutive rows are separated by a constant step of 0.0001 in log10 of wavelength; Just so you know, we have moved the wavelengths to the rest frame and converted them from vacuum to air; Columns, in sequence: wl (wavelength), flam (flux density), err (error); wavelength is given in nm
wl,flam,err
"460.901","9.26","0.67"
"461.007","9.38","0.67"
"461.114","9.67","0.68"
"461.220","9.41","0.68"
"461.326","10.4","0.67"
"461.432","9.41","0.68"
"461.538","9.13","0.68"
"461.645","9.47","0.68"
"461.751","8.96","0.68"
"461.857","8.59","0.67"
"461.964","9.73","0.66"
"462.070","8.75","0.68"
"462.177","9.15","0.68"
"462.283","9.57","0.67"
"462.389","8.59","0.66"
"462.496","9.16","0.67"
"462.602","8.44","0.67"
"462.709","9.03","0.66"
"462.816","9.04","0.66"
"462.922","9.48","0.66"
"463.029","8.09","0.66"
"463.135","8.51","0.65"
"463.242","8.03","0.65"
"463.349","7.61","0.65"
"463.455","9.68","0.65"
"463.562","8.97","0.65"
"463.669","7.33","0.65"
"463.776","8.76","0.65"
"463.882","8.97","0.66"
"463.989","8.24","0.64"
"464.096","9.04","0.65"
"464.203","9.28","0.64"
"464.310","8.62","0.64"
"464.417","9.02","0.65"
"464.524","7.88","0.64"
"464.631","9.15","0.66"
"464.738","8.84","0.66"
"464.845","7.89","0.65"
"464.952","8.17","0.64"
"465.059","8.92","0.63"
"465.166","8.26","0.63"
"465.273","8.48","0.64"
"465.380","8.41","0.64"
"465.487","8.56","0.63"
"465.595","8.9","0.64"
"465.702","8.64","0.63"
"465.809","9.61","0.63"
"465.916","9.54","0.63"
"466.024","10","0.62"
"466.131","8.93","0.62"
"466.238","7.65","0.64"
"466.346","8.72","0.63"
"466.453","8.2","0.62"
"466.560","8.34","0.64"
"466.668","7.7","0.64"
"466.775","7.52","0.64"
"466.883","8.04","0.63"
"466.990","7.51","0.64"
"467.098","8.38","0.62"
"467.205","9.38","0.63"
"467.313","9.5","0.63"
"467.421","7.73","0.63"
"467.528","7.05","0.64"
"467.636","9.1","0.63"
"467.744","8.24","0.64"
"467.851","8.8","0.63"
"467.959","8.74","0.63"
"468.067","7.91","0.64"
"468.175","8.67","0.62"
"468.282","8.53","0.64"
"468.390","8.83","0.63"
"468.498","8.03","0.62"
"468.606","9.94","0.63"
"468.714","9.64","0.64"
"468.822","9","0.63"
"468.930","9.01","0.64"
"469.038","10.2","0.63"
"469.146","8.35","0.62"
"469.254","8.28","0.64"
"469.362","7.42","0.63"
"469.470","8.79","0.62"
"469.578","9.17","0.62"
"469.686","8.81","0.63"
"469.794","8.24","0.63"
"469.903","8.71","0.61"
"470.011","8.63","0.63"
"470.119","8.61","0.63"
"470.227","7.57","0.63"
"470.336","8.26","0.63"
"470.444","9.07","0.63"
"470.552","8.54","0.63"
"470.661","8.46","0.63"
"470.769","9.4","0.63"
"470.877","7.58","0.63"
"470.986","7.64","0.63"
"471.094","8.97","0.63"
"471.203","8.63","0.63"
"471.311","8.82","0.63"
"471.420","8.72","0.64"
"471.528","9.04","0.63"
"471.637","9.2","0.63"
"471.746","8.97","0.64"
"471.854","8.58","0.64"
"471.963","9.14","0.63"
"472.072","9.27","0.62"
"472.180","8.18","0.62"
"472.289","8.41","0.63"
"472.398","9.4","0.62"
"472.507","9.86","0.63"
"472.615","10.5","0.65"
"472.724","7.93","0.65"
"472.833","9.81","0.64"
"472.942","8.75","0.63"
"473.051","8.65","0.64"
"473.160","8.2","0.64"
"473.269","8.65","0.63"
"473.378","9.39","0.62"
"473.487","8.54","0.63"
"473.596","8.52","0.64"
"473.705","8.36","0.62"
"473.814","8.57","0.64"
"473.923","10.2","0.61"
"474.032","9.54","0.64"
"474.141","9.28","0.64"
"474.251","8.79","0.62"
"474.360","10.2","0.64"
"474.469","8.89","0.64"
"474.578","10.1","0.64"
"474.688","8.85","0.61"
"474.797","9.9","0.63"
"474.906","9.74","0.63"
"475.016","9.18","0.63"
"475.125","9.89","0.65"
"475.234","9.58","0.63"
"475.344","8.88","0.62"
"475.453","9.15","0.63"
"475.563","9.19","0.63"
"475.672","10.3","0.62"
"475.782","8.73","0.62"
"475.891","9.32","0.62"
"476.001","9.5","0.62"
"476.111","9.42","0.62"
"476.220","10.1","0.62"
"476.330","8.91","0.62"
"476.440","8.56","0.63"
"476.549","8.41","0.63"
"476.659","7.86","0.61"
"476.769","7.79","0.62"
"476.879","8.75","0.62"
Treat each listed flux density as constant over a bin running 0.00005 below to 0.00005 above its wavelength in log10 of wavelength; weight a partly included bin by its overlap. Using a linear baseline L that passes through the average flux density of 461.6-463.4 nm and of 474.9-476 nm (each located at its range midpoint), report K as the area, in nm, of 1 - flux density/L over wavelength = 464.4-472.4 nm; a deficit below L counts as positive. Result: 0.42 nm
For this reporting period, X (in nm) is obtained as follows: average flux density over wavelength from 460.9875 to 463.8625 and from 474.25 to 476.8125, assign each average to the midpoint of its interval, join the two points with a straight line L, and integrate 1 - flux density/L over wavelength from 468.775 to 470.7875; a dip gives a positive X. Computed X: 0.10 nm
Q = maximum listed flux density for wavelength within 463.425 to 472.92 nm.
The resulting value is 10.5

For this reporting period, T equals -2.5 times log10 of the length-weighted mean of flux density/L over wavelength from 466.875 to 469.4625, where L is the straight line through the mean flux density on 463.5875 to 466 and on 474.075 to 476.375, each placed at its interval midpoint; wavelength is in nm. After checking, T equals 0.039 mag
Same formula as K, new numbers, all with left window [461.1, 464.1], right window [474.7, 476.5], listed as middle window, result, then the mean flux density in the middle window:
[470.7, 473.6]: 0.13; 8.85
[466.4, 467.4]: 0.09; 8.26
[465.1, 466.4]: 0.03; 8.81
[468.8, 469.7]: 0.04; 8.78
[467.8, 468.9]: 0.04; 8.81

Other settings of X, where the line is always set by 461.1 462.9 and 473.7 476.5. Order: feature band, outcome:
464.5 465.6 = 0.09 nm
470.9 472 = 0.07 nm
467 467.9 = 0.08 nm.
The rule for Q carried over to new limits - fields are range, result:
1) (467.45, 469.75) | 10.2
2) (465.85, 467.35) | 10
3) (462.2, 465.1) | 9.68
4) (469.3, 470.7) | 9.17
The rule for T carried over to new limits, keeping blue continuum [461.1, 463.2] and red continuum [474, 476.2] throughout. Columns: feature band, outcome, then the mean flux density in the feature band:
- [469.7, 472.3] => 0.09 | 8.62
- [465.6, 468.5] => 0.09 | 8.51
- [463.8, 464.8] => 0.05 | 8.77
